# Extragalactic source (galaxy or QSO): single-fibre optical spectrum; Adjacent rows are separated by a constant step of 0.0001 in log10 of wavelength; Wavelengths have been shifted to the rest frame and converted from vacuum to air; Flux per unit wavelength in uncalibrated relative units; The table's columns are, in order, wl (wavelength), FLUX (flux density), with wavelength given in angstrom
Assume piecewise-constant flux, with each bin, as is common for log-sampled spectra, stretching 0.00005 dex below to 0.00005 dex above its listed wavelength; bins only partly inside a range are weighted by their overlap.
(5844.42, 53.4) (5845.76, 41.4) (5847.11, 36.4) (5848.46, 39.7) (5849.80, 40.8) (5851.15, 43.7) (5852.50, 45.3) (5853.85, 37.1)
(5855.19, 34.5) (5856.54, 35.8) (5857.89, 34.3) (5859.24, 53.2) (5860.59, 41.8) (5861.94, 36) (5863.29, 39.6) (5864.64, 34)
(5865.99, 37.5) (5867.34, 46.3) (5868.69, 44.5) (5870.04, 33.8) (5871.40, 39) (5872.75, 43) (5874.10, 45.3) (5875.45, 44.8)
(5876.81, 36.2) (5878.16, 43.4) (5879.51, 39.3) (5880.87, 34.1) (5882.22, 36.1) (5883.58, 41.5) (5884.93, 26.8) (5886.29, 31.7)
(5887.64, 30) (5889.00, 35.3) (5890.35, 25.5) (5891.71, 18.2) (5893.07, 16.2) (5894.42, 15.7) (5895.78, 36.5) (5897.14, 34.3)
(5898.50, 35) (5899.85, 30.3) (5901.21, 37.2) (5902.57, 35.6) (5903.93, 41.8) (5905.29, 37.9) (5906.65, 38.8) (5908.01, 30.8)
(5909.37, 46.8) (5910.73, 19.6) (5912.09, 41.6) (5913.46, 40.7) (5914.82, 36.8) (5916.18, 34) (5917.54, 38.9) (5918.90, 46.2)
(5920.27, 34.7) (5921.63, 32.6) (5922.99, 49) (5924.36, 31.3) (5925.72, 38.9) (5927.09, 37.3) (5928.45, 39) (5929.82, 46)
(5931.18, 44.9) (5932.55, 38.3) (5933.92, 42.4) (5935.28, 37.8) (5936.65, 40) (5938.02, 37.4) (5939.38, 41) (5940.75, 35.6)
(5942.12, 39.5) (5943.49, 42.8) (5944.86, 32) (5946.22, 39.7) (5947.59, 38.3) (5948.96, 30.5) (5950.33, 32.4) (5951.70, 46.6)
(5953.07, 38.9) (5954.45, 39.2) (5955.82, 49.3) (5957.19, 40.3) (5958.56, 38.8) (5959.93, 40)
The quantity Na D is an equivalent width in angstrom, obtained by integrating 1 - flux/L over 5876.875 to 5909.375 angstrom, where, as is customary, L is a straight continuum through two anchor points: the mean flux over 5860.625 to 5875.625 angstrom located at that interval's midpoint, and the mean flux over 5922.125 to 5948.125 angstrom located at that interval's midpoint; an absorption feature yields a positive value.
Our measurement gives 5.63 angstrom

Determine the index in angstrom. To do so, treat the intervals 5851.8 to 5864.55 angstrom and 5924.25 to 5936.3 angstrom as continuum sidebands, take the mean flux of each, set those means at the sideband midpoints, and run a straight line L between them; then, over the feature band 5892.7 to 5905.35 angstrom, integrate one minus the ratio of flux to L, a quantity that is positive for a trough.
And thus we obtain 2.4 angstrom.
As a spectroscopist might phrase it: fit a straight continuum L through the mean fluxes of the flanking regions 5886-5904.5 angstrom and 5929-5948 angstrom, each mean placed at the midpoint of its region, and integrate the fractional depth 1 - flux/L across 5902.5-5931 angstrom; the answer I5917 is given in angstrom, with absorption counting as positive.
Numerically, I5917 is -2.7 angstrom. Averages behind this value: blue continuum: 30.1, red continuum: 39.7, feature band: 38.2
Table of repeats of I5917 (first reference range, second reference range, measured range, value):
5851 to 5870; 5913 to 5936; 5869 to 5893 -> 2.8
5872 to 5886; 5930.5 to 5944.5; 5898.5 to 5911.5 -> 1.3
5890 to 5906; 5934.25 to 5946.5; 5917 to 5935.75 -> -2.1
